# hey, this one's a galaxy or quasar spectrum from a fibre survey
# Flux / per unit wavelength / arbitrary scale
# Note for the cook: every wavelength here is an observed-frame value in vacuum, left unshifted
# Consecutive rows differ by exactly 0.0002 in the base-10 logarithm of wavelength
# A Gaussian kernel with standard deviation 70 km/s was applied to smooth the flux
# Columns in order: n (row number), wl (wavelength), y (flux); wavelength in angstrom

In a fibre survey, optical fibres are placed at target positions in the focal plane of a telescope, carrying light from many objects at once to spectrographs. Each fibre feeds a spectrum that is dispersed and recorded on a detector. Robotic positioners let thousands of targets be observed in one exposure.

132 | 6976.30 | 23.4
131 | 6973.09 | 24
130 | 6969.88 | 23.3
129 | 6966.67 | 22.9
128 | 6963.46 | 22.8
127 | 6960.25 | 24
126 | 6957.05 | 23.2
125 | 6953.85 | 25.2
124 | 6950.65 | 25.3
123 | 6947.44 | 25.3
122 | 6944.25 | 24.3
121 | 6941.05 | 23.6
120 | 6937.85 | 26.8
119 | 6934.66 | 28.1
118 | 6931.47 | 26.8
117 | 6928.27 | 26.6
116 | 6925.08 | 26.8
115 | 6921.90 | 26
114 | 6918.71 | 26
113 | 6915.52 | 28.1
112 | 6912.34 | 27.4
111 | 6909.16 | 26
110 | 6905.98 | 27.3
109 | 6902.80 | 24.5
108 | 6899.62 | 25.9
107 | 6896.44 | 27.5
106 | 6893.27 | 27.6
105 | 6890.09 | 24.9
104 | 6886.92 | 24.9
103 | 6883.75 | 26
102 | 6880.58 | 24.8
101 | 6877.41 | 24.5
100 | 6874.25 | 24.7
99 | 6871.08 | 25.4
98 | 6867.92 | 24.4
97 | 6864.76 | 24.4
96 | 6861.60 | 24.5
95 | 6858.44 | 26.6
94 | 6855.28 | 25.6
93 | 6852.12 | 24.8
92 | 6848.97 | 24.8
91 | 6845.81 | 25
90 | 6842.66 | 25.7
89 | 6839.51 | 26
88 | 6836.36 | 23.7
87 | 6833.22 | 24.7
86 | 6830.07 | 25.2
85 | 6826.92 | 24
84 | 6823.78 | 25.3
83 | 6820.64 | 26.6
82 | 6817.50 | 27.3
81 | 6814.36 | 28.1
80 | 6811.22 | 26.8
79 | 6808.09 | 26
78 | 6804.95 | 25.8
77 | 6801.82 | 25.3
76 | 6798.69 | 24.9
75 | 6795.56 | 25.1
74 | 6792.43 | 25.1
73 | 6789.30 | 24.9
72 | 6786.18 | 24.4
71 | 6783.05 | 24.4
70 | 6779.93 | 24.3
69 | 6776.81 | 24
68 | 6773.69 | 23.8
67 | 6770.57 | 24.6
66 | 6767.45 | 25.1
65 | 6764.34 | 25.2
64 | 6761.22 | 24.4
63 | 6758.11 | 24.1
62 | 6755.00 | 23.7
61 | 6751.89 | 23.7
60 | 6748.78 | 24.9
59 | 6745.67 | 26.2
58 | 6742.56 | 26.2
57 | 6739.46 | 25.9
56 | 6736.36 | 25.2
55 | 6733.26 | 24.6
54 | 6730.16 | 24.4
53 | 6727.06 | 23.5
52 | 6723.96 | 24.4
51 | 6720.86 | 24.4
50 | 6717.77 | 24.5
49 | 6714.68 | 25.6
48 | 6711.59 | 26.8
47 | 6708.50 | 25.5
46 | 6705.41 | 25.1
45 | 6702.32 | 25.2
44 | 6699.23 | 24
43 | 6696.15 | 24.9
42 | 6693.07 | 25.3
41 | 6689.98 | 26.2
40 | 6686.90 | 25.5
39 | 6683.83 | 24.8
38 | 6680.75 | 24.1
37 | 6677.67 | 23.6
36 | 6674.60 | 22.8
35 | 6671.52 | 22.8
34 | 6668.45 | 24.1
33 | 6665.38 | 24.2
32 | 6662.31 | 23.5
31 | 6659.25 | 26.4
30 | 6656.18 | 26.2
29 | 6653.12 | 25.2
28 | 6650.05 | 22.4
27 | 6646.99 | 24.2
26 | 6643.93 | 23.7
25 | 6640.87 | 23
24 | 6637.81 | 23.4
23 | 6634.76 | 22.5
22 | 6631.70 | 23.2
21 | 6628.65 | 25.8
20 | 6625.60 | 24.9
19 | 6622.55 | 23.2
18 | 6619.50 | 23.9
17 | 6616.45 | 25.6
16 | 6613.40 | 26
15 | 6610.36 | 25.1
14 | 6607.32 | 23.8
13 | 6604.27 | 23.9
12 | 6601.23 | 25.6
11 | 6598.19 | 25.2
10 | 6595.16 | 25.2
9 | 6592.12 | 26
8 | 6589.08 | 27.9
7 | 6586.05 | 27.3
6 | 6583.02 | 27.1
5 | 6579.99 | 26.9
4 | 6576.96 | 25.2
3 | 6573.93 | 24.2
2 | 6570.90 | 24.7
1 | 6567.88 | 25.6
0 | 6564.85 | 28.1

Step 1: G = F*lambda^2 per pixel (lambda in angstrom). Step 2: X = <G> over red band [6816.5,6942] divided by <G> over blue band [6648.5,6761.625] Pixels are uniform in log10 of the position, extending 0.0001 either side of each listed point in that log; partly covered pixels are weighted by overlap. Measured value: 1.1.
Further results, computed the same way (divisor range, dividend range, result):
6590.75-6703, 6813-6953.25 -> 1.13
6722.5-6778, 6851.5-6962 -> 1.09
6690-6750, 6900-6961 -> 1.10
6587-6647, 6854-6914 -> 1.13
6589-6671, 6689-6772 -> 1.05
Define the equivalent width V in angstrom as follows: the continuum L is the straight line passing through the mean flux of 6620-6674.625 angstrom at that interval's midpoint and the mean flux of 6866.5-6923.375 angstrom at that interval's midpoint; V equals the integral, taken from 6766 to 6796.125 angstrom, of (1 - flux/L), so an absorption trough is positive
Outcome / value 0.6 angstrom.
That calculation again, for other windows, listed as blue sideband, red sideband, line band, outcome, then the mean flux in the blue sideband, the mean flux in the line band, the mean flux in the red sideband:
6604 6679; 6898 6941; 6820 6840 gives 0.6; 24.1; 25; 26.5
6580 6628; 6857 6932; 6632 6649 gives 1.4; 25.4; 23.3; 25.9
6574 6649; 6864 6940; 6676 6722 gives 0.4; 24.9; 25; 26.1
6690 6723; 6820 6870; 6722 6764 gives 0.7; 25.2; 24.7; 25.1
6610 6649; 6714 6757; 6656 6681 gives 0.3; 24.1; 24.1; 24.8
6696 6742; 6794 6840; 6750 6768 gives 0.6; 25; 24.3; 25.6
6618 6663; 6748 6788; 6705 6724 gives -0.8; 24.1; 25.3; 24.3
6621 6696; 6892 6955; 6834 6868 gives 0.8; 24.2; 25.1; 26.3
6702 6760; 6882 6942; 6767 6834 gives 0.6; 24.9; 25.3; 26.4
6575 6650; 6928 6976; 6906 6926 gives -1.6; 24.9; 26.8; 24.7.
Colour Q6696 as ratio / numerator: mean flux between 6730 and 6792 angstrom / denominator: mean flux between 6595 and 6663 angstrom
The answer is 1.01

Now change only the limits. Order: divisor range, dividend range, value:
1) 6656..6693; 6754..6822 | 1.03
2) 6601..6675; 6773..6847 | 1.04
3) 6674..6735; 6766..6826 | 1.02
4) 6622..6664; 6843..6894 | 1.04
